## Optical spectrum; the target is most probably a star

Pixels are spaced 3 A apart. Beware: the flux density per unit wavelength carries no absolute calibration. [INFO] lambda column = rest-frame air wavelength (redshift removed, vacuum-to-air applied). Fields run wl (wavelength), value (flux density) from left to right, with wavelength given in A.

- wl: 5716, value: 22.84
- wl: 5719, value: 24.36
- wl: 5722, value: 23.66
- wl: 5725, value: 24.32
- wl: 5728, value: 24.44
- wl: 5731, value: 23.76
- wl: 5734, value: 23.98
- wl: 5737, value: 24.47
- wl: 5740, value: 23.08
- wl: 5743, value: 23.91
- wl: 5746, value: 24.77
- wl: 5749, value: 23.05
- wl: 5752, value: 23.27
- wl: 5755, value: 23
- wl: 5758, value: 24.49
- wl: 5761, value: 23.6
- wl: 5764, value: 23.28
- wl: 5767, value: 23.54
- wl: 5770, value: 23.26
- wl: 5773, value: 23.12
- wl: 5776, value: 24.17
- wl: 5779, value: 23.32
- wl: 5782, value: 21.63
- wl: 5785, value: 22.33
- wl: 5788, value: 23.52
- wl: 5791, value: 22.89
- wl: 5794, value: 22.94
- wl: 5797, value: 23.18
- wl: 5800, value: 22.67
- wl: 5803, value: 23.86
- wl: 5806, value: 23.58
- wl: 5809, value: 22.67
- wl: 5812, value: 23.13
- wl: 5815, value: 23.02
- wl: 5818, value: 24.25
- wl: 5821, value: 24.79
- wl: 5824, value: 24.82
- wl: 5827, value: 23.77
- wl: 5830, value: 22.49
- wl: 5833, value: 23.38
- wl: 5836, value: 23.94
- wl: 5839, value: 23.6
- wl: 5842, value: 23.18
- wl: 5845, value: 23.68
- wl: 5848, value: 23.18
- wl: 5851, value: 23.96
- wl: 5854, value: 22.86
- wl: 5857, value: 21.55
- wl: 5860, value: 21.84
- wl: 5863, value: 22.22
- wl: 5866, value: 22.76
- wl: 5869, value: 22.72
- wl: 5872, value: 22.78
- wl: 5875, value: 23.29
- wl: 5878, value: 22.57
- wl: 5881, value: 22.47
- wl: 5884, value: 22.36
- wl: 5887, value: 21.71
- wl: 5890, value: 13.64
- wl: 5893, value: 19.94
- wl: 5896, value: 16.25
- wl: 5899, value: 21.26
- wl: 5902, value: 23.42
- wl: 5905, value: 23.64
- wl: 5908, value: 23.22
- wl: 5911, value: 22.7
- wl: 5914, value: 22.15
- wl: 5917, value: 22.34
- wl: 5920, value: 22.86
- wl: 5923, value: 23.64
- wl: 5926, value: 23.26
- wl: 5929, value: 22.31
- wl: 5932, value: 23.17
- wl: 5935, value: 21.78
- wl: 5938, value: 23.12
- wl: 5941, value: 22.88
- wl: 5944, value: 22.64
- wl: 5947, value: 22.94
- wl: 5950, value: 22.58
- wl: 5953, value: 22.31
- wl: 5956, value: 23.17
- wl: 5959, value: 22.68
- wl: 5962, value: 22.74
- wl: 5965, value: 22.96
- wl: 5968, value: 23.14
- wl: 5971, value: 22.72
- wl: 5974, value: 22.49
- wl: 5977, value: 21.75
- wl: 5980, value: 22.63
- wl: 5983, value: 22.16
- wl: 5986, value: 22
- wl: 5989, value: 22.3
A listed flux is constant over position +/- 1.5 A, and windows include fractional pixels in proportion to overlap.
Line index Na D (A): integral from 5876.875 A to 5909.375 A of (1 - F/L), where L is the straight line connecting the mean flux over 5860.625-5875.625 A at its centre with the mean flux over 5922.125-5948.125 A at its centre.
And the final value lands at 2.6 A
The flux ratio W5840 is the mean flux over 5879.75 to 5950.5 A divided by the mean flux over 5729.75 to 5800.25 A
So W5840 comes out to 0.9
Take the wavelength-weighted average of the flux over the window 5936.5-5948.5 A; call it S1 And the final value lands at 22.9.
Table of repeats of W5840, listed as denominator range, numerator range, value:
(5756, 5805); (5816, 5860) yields 1.01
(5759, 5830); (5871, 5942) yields 0.94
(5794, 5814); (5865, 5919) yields 0.93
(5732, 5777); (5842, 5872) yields 0.96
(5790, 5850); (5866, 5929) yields 0.93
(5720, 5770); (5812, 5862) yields 0.98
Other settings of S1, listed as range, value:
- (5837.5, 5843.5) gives 23.4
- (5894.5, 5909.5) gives 21.6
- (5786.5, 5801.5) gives 23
